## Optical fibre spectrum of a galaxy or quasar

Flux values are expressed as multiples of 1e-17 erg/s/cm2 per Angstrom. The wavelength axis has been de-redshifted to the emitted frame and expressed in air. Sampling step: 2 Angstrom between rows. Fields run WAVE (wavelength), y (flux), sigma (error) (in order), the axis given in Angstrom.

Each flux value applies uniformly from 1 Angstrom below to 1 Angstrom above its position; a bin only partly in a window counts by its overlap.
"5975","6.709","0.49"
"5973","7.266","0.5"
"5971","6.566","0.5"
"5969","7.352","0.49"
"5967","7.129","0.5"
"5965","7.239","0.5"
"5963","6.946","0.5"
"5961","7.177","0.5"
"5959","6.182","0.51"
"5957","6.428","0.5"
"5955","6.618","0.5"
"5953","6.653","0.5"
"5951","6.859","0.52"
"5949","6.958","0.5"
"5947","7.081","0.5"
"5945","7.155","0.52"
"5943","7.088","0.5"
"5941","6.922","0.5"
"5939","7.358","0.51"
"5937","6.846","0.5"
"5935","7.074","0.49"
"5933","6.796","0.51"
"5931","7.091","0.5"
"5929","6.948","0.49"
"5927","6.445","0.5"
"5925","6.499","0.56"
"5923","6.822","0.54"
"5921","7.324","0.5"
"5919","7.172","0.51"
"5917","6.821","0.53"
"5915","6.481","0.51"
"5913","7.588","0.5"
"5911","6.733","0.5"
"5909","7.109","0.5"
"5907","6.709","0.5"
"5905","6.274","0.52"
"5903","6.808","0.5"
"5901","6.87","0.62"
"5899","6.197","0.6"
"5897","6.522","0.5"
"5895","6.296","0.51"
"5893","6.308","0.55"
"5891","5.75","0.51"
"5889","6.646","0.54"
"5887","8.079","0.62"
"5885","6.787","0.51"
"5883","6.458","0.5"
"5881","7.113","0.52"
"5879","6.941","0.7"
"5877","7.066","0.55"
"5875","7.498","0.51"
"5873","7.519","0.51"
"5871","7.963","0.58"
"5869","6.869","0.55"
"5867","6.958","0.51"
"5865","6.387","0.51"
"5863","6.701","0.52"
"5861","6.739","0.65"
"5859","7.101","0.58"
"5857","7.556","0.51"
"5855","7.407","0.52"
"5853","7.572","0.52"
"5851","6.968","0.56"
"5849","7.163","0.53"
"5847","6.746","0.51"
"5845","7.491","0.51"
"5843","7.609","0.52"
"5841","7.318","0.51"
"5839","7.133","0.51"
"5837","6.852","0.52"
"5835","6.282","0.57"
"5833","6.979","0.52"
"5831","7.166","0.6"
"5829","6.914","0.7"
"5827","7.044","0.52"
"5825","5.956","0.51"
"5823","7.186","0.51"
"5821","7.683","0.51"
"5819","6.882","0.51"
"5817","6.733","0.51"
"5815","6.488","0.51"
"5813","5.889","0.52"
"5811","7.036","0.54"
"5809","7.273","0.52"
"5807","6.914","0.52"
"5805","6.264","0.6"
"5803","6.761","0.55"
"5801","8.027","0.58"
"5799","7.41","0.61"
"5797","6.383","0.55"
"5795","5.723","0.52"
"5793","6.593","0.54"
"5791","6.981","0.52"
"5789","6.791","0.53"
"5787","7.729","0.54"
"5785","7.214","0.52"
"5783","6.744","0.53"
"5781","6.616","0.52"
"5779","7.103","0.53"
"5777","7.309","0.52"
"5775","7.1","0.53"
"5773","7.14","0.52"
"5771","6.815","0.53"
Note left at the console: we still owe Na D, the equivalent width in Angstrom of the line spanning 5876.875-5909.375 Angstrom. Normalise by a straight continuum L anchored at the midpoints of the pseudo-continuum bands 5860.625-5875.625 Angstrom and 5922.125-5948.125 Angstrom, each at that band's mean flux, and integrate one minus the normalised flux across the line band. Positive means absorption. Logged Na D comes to 1.6 Angstrom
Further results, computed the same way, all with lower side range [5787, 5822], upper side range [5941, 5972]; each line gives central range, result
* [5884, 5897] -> 0.4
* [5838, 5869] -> -1.2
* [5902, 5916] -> 0.1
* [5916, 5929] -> 0.1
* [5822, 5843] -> -0.2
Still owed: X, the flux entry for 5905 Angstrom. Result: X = 6.274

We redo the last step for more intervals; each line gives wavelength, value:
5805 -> 6.264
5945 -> 7.155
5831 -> 7.166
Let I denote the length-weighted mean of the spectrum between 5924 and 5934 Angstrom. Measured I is 6.76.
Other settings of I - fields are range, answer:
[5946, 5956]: 6.83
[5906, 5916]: 6.92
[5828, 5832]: 7.04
